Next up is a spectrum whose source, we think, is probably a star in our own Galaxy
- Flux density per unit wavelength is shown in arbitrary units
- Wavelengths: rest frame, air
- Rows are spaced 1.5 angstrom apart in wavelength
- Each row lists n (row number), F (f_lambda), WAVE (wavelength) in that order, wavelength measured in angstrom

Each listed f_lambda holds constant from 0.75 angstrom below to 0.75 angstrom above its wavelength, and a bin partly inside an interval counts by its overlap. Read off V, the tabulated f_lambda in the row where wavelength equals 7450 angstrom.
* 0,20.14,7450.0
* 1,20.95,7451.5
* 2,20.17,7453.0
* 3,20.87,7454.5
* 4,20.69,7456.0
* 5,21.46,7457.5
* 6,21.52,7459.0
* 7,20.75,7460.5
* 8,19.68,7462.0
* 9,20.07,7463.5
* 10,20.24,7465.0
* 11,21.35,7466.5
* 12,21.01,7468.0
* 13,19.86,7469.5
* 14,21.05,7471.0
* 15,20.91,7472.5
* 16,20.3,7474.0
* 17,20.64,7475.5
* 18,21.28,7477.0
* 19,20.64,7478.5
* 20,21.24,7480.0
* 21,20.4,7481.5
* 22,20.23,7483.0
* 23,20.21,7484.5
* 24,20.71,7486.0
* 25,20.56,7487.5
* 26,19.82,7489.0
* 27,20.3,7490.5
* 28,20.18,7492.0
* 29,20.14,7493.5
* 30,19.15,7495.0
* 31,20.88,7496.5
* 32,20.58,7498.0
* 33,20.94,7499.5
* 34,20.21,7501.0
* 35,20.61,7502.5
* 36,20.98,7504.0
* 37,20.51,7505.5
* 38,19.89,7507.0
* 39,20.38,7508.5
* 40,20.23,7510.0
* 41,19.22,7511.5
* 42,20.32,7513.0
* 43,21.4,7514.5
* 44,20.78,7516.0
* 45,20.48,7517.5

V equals 20.14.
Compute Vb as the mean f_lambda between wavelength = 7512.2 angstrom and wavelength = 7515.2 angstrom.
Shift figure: 20.8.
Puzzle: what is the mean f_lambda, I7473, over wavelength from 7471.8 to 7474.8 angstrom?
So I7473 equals 20.6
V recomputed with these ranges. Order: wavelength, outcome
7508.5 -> 20.38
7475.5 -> 20.64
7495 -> 19.15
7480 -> 21.24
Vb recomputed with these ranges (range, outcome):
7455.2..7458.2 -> 21.1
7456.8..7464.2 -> 20.7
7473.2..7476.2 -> 20.5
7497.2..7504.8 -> 20.7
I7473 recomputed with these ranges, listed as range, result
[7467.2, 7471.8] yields 20.7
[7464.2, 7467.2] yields 20.8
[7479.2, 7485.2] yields 20.5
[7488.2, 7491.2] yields 20.1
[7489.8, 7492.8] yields 20.2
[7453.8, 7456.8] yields 20.8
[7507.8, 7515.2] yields 20.3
